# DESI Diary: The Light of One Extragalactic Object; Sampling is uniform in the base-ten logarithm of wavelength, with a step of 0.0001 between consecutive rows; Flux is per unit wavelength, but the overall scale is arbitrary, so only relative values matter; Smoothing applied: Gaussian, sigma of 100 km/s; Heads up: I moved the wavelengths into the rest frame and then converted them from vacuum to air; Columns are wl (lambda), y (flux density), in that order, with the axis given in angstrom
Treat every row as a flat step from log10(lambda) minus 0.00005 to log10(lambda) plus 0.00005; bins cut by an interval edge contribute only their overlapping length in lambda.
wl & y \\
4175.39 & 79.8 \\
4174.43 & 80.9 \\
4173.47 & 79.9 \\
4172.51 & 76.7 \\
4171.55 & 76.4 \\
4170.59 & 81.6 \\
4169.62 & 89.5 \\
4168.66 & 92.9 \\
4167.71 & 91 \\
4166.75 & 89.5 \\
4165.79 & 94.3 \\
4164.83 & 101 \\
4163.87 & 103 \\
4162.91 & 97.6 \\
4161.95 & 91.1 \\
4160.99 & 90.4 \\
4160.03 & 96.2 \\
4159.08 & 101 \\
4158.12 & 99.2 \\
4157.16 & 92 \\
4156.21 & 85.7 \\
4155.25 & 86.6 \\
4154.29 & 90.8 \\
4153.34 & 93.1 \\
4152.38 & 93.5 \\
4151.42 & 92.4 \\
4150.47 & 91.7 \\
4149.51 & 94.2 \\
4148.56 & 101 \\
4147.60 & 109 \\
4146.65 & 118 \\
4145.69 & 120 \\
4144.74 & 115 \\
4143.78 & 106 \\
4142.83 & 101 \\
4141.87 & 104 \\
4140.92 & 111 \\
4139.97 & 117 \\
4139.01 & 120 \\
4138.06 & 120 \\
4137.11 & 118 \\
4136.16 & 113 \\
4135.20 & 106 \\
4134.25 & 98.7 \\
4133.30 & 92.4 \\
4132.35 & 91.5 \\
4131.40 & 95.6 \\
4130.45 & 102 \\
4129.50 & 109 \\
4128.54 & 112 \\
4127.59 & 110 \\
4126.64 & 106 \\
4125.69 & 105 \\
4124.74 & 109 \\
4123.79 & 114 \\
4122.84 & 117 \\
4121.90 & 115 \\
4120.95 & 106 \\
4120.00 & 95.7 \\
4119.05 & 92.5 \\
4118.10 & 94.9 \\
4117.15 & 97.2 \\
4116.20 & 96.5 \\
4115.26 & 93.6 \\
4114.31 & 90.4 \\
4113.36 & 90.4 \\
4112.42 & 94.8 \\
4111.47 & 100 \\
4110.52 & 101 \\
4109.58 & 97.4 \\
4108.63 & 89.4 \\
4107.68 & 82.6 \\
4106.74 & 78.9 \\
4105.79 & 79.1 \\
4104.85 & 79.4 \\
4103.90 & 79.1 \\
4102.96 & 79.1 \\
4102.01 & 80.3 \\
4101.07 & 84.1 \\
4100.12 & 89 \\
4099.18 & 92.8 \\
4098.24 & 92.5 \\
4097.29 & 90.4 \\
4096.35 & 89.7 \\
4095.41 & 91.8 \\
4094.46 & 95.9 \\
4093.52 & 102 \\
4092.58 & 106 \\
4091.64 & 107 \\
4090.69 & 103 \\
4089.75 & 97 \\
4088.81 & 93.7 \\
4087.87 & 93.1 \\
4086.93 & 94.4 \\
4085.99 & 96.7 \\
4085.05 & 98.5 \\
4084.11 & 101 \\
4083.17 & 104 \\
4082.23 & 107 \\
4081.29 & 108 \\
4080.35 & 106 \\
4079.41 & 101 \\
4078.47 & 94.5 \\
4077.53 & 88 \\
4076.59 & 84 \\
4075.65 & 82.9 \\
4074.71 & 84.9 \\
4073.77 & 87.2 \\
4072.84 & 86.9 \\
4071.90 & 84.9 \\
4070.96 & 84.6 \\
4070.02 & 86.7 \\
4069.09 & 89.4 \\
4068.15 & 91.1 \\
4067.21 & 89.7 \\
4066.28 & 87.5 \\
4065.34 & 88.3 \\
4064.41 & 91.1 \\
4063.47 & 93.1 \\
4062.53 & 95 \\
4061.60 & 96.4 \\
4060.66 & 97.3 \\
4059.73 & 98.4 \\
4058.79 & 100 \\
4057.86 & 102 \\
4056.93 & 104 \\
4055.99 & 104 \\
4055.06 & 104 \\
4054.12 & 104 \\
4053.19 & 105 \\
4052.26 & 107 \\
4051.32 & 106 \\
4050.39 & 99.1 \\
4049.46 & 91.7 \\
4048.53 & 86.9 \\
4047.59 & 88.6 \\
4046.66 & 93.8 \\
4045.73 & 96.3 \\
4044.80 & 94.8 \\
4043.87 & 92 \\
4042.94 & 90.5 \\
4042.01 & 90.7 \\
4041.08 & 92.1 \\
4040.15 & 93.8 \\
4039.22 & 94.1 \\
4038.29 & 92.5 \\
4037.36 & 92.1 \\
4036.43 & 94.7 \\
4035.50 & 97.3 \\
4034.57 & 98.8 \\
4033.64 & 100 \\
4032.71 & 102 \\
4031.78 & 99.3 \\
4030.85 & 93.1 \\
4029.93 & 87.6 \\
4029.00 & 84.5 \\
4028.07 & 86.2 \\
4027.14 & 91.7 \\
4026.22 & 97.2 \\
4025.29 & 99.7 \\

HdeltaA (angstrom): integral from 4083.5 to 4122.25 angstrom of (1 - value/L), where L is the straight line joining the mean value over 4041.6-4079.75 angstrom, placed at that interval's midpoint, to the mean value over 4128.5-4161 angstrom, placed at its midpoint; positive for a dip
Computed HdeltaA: 1.85 angstrom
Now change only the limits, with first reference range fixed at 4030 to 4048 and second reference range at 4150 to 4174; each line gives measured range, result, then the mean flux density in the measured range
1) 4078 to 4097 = -1.3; 99.5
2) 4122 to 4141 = -3.4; 108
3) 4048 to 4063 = -1.0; 100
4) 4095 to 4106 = 0.8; 85.8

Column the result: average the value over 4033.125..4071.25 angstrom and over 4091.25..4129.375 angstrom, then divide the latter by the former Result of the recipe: 1.01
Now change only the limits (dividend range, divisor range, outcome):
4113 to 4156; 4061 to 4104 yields 1.11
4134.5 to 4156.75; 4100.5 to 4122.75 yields 1.14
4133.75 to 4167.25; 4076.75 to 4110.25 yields 1.09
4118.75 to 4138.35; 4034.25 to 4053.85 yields 1.11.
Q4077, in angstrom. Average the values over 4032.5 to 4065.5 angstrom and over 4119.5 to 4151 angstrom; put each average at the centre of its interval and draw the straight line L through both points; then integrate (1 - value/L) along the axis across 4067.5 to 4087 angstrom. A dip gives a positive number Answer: 1.33 angstrom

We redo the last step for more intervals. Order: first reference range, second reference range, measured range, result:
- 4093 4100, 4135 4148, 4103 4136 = 1.88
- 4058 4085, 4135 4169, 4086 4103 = 0.30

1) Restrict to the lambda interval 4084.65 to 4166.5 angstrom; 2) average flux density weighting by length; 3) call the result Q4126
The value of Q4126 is 98.4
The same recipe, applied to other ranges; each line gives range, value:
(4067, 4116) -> 92.2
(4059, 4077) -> 89.6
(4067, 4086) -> 93.1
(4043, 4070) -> 96.1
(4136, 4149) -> 112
